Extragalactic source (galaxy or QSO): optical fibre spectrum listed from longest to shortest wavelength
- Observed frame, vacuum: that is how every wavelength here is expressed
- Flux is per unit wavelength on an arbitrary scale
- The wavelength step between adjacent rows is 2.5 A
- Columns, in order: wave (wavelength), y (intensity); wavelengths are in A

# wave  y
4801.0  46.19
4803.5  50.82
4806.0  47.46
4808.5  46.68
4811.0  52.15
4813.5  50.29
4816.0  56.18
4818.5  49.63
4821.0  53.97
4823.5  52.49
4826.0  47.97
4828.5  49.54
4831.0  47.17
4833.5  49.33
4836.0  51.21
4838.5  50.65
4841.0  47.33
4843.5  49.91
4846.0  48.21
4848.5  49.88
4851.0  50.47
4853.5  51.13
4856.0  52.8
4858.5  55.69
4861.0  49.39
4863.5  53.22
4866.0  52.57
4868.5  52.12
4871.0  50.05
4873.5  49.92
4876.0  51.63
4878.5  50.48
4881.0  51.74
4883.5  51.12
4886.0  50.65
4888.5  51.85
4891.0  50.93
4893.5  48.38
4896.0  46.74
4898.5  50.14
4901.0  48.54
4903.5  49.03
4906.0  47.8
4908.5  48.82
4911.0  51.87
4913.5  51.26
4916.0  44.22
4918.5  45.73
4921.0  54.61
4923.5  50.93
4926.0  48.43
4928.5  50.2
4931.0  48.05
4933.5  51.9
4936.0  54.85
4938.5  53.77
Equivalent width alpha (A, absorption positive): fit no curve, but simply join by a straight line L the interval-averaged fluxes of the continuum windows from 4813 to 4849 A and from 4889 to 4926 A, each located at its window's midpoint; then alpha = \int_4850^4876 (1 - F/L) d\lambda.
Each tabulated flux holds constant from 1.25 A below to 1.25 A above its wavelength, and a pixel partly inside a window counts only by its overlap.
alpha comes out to -1.0 A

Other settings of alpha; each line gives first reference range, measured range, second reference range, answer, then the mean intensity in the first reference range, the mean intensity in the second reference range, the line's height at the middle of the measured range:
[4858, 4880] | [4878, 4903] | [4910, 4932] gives 0.3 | 51.5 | 49.5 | 50.7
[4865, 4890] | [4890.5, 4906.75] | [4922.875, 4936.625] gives 0.7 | 51.2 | 50.5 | 50.9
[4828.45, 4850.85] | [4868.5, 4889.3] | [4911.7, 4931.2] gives -0.7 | 49.3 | 49.3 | 49.3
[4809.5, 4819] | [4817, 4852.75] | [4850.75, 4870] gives 1.6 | 52.1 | 52.2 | 52.2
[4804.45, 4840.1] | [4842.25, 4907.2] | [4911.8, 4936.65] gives -0.6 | 50.3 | 49.9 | 50.1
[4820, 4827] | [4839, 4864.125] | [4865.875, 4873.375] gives 0.3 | 51.5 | 51.2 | 51.3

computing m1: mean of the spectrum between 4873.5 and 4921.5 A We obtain 49.7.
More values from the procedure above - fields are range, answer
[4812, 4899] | 50.7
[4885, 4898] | 49.7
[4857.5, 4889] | 51.5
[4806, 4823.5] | 51.3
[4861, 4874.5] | 51.4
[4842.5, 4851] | 49.5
